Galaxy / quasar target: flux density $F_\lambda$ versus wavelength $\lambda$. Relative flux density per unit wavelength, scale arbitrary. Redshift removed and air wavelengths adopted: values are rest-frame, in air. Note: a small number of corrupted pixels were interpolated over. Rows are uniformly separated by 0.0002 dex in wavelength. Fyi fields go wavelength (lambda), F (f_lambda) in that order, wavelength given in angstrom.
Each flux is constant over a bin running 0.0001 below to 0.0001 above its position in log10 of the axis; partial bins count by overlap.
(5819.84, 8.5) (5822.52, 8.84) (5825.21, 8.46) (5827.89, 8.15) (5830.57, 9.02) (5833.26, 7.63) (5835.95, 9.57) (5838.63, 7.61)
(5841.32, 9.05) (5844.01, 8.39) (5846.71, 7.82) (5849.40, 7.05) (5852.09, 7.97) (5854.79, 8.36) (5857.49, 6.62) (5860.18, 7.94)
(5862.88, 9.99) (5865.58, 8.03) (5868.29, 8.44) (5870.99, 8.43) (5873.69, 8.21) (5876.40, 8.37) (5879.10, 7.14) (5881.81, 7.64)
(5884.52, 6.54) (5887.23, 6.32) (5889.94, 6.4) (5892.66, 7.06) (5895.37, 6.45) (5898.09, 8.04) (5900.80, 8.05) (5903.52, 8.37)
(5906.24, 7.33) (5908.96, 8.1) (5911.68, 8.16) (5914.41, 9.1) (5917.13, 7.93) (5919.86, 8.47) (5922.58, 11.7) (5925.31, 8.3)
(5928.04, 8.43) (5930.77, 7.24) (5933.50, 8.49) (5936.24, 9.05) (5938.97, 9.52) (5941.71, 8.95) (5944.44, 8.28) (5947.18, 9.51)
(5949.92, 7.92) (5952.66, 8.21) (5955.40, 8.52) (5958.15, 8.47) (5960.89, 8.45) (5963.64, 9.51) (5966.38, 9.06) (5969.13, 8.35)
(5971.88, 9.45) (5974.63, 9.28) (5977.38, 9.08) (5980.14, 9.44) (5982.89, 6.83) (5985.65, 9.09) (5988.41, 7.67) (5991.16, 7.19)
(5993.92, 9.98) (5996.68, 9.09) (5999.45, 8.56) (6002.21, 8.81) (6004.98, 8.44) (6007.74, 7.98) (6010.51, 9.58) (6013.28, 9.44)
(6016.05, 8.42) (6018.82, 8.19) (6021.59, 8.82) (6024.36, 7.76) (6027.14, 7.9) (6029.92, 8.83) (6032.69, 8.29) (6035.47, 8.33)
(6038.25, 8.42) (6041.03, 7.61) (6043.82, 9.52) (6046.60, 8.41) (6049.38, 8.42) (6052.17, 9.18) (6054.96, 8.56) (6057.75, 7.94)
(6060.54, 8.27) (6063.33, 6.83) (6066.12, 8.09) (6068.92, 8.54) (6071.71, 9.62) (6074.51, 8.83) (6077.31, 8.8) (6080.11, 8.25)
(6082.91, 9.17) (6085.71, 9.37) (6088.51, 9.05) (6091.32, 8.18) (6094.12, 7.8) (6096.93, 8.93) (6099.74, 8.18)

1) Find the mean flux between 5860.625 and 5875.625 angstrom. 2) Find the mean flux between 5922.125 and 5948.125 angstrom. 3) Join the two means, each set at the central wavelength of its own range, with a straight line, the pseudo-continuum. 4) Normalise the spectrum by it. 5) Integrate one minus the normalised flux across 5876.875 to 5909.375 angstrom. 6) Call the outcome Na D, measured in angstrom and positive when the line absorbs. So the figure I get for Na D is 5.16 angstrom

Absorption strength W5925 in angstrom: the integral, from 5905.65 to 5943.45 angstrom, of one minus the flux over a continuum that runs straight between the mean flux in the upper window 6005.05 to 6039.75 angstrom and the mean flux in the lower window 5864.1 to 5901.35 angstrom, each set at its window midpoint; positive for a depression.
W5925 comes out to -4.1 angstrom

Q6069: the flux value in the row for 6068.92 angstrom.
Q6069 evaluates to 8.54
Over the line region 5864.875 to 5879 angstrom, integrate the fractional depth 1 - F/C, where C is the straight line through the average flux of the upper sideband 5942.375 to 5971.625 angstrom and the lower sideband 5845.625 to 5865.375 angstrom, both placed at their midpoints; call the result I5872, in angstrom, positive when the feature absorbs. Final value -0.21 angstrom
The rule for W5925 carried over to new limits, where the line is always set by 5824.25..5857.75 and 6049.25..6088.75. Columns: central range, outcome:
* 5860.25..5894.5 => 2.23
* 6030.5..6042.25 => 0.43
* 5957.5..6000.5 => -1.53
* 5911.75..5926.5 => -1.26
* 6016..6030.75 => 0.37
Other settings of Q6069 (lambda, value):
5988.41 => 7.67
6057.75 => 7.94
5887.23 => 6.32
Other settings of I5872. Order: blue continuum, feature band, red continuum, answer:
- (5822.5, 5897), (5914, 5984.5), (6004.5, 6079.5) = -4.9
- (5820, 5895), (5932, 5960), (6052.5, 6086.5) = -1.7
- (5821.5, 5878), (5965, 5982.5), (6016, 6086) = -1.2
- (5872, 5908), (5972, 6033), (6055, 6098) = -4.0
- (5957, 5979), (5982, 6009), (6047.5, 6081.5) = 1.3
